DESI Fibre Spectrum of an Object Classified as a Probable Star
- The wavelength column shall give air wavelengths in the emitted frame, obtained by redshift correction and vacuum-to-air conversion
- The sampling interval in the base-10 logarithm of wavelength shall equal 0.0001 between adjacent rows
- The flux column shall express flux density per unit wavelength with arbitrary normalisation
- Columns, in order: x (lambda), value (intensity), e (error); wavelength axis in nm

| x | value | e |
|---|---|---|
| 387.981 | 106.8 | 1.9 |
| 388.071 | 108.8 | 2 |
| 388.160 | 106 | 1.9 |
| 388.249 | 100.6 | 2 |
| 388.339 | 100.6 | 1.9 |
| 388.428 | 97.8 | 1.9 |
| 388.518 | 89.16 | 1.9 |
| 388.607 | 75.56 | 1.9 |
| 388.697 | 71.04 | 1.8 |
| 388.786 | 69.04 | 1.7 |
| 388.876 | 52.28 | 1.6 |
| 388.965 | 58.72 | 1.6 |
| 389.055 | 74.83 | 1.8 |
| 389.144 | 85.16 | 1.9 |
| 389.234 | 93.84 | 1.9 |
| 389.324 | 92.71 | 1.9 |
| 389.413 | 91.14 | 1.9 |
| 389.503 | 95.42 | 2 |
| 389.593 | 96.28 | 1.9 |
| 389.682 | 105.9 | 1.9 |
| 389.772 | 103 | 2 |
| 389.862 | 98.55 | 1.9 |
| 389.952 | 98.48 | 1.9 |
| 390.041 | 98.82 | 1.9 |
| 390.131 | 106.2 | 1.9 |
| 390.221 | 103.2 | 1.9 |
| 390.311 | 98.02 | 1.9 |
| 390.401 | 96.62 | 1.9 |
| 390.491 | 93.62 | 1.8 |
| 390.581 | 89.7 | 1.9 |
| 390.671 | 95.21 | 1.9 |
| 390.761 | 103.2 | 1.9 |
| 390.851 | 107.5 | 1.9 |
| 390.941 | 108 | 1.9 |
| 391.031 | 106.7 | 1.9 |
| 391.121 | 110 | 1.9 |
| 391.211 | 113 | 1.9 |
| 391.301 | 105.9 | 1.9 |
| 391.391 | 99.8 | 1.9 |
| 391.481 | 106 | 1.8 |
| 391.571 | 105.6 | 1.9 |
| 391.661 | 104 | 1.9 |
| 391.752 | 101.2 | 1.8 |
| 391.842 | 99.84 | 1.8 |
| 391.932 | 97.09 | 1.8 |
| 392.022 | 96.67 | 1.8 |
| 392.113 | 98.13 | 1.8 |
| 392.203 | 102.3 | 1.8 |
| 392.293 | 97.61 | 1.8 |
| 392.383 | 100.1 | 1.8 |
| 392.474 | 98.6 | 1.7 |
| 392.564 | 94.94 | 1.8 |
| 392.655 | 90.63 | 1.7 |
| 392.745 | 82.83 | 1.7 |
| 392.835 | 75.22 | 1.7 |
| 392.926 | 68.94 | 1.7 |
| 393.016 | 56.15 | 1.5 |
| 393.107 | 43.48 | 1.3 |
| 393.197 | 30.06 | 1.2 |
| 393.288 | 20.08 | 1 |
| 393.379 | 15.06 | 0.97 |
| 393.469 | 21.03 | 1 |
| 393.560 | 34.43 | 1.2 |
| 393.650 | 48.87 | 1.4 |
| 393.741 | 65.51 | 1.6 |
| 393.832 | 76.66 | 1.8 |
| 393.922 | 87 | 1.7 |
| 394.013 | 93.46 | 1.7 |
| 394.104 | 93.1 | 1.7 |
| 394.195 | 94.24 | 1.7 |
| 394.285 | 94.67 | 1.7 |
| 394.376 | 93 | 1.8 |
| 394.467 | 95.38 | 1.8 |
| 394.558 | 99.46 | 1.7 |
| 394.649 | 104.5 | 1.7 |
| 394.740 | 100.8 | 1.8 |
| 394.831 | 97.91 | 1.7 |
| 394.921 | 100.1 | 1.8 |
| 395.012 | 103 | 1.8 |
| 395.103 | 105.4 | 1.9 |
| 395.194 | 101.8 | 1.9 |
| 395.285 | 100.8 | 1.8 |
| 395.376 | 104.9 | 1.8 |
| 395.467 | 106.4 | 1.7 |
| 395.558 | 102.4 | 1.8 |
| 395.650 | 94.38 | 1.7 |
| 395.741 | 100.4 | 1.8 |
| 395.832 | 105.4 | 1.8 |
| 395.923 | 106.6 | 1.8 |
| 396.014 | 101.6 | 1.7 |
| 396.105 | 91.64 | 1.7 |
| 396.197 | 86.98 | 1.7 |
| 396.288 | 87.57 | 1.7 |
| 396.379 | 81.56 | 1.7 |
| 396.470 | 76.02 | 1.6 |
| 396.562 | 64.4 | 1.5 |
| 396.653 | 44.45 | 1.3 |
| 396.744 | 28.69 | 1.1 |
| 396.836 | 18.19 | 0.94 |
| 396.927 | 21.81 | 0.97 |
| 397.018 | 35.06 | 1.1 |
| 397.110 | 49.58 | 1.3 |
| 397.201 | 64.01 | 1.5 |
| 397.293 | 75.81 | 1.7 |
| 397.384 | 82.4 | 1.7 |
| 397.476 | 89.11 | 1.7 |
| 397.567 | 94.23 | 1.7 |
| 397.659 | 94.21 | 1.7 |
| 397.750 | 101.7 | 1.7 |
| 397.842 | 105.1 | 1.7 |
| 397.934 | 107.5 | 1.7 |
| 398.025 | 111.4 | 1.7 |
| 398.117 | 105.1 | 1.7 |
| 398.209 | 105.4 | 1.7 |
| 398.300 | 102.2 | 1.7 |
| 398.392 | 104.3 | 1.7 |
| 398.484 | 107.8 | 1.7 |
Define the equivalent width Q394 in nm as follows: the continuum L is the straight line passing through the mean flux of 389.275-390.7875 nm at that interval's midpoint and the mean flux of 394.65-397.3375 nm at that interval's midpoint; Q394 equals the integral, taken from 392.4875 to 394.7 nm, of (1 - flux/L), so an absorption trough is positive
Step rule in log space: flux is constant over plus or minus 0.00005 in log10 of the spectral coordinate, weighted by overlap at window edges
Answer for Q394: 0.44 nm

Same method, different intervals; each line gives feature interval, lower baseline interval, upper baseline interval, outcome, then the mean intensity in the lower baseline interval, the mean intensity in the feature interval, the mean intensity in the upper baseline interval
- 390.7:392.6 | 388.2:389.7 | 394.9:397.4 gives -0.45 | 85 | 103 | 79.8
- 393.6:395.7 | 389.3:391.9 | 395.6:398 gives -0.21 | 101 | 93.9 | 77.6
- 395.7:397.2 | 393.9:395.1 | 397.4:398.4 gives 0.47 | 97.2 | 68.5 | 101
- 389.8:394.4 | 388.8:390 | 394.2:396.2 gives 0.31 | 87.8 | 86.6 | 100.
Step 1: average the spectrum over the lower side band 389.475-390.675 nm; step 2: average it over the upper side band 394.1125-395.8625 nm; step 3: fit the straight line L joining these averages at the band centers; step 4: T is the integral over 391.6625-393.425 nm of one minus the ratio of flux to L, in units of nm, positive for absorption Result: 0.38 nm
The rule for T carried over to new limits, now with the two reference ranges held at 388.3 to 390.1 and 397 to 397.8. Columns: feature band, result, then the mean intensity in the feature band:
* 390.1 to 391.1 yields -0.17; 101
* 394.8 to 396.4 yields -0.38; 99.1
